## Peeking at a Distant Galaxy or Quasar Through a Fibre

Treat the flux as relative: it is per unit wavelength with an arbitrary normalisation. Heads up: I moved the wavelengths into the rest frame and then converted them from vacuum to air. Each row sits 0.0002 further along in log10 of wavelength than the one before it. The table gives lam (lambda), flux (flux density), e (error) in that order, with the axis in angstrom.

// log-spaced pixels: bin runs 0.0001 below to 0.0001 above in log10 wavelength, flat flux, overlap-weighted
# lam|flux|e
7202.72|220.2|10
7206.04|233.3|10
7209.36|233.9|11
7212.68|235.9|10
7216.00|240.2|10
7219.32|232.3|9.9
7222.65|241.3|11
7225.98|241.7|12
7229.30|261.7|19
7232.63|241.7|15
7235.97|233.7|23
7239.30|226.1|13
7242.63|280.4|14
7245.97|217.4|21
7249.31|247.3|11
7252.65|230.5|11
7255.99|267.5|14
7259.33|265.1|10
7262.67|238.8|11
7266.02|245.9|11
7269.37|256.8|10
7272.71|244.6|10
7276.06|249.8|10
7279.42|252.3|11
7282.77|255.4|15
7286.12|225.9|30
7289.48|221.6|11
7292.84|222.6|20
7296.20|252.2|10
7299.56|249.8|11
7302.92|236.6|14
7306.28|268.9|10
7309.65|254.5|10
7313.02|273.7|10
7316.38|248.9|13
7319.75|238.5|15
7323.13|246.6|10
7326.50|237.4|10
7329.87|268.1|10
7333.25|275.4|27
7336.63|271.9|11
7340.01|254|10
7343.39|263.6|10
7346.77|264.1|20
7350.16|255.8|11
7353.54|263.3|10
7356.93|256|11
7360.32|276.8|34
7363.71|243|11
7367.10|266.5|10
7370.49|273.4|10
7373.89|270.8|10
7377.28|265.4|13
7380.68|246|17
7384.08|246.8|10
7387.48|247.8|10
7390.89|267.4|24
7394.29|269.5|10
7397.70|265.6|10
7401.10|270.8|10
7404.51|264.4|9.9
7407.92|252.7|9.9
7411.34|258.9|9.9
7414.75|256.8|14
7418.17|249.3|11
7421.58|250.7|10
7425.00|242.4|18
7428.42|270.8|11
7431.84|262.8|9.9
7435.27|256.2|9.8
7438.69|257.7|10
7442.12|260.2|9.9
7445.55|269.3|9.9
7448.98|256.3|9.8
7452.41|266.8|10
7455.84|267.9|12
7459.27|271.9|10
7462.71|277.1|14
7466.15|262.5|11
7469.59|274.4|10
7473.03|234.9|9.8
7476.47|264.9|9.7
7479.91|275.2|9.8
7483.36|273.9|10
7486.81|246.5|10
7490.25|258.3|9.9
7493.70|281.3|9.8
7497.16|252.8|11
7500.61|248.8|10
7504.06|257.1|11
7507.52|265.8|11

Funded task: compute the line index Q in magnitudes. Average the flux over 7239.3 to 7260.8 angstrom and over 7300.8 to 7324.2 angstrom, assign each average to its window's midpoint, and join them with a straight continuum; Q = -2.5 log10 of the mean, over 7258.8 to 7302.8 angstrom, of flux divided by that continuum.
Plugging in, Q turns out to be 0.03 mag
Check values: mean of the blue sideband 249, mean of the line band 244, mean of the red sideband 253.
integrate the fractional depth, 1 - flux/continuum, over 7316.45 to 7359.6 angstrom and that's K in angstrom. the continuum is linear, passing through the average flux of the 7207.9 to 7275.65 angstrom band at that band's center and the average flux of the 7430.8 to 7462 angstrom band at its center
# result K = -0.78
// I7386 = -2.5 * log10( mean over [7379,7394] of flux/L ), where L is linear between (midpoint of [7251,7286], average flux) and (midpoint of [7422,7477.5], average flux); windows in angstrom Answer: 0.02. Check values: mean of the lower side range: 250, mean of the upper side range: 262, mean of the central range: 254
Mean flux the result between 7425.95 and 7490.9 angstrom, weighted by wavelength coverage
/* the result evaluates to 263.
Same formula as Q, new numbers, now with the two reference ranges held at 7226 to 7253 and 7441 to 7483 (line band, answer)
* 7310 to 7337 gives -0.02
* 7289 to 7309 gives 0.02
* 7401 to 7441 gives 0.02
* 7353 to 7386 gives -0.02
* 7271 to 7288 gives 0.01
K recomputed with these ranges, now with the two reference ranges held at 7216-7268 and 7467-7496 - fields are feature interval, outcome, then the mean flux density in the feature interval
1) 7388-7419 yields -0.5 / 261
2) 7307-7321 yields -0.3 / 255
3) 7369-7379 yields -0.6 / 270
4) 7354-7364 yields -0.3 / 261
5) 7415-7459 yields 0.1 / 260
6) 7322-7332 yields 0.0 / 252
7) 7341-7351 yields -0.3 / 261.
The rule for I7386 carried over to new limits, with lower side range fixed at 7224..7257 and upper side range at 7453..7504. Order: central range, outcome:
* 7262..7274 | -0.003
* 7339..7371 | -0.033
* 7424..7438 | 0.004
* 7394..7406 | -0.043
